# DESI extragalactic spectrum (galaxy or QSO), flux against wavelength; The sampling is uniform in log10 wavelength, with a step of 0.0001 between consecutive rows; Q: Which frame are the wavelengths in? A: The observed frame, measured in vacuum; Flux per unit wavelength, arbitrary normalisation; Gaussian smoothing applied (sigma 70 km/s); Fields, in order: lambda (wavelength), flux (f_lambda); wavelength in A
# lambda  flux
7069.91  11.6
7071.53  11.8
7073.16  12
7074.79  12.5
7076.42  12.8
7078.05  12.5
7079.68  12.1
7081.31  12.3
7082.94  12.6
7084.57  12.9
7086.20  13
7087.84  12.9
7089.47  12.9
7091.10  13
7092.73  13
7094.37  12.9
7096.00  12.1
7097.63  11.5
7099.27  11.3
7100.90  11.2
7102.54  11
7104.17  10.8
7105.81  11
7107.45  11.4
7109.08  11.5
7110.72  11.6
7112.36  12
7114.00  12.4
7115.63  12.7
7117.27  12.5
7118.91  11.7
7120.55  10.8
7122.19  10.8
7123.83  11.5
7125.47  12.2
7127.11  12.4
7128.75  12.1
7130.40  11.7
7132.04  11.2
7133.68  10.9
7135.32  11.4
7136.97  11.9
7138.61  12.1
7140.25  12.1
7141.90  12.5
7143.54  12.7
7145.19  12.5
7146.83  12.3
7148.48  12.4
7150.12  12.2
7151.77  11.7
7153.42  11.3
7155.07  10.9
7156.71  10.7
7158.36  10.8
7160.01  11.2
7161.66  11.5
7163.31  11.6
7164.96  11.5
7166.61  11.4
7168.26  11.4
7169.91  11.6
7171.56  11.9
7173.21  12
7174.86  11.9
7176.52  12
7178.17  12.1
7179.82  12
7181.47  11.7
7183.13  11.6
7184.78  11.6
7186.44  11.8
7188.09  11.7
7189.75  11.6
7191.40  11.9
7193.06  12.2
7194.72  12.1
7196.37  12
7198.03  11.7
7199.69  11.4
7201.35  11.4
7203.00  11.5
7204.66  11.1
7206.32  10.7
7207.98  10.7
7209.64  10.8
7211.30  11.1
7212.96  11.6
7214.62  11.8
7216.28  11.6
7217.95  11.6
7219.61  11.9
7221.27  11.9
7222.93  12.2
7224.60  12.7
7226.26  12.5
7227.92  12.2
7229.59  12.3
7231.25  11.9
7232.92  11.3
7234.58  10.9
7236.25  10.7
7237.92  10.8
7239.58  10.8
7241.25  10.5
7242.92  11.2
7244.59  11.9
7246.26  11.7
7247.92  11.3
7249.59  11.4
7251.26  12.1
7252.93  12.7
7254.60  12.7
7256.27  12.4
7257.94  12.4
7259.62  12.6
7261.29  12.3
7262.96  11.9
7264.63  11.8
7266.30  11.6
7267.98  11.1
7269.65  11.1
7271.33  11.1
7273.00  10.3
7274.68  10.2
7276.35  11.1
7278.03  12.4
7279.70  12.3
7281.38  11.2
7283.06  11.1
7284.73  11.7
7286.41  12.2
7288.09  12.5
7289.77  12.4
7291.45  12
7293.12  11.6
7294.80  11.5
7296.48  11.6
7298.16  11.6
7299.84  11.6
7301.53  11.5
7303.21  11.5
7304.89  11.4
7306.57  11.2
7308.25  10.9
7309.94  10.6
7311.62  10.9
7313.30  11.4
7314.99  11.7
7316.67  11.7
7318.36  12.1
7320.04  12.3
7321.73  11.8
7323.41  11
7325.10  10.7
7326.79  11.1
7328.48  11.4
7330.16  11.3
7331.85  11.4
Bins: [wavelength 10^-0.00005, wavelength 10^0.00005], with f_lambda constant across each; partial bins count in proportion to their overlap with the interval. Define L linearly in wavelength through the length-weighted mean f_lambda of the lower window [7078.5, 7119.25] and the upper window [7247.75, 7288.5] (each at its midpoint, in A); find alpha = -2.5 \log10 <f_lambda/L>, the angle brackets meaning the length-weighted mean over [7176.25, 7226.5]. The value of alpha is 0.018 mag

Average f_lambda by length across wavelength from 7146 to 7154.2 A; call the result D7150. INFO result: 12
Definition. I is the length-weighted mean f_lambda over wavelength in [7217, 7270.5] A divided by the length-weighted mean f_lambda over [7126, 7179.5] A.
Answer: 1.00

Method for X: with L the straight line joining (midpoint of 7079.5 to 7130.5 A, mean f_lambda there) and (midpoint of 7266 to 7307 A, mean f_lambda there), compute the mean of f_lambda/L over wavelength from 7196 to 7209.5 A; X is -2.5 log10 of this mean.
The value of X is 0.045 mag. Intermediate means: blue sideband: 12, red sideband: 11.5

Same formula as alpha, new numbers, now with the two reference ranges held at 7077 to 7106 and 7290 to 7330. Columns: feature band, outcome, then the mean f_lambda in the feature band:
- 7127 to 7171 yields 0.028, 11.7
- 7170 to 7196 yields 0.001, 11.9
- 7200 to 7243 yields 0.028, 11.5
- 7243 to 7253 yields -0.007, 11.7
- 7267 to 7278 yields 0.062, 10.9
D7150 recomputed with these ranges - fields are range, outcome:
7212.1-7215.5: 11.7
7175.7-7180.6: 12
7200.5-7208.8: 11.1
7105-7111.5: 11.4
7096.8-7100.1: 11.4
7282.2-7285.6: 11.4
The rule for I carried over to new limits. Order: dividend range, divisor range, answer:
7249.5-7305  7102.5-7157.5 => 1.00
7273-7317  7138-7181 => 0.98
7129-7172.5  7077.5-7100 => 0.93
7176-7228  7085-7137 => 0.99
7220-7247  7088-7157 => 0.98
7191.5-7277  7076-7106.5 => 0.95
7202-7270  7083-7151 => 0.97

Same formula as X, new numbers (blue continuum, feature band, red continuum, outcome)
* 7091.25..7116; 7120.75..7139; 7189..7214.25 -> 0.01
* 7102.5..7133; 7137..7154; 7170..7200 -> -0.04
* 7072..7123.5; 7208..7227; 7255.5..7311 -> 0.00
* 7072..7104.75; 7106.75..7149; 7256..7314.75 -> 0.02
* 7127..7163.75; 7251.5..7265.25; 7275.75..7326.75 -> -0.07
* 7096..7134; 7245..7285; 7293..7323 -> -0.02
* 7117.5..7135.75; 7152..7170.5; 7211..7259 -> 0.03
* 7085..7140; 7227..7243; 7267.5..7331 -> 0.03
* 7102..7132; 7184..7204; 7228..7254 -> -0.02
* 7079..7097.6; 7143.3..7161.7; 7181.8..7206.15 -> 0.04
